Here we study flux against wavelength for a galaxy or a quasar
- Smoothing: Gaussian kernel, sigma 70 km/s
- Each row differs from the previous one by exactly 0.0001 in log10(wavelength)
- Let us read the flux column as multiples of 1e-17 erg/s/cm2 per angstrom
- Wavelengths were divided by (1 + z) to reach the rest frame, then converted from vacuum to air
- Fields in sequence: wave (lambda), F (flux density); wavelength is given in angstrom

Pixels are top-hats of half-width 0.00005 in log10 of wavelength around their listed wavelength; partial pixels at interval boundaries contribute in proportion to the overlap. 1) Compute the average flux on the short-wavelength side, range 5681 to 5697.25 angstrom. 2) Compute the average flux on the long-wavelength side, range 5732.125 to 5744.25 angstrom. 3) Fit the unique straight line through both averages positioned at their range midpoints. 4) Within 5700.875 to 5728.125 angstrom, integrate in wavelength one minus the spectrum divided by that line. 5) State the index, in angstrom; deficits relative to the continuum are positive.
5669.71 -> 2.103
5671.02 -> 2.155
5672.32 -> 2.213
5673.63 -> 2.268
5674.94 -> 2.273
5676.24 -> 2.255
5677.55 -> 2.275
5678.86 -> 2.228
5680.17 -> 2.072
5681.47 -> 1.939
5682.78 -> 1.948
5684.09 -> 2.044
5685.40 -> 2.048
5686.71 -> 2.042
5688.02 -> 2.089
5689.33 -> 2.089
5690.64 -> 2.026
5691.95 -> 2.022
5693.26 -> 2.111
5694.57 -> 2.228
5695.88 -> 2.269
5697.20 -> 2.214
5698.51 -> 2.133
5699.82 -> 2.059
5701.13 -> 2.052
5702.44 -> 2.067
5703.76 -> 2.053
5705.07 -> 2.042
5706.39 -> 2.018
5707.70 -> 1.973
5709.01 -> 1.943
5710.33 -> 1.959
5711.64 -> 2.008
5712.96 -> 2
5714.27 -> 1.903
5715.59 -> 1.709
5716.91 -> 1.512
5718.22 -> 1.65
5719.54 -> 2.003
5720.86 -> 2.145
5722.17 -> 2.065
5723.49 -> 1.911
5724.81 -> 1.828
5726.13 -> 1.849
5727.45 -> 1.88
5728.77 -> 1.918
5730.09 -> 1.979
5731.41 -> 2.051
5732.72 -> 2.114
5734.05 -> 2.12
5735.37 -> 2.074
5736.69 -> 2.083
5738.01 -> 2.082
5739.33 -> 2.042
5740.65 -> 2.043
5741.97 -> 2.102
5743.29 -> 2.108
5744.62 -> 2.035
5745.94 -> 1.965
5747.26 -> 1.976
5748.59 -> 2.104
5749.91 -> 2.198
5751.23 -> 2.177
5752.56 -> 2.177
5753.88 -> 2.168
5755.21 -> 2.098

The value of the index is 2.0 angstrom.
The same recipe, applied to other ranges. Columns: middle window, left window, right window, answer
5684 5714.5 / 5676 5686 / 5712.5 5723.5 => -1.2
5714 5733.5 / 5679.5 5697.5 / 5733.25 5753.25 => 1.7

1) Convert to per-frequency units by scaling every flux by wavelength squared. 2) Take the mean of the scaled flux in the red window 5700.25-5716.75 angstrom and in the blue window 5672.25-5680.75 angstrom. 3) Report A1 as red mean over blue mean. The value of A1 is 0.89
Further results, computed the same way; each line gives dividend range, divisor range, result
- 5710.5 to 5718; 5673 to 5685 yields 0.86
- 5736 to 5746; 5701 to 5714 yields 1.04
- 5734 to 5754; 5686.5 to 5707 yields 1.01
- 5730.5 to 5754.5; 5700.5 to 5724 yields 1.09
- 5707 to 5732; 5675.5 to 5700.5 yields 0.91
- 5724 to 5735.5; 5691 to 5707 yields 0.95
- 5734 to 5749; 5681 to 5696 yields 1.02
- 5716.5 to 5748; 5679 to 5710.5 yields 0.97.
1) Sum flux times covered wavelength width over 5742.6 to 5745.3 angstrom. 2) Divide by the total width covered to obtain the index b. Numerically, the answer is 2.07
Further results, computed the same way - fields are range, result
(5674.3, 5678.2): 2.27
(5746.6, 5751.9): 2.11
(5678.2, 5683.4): 2.05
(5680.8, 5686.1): 2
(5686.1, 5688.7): 2.07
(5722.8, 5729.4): 1.88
